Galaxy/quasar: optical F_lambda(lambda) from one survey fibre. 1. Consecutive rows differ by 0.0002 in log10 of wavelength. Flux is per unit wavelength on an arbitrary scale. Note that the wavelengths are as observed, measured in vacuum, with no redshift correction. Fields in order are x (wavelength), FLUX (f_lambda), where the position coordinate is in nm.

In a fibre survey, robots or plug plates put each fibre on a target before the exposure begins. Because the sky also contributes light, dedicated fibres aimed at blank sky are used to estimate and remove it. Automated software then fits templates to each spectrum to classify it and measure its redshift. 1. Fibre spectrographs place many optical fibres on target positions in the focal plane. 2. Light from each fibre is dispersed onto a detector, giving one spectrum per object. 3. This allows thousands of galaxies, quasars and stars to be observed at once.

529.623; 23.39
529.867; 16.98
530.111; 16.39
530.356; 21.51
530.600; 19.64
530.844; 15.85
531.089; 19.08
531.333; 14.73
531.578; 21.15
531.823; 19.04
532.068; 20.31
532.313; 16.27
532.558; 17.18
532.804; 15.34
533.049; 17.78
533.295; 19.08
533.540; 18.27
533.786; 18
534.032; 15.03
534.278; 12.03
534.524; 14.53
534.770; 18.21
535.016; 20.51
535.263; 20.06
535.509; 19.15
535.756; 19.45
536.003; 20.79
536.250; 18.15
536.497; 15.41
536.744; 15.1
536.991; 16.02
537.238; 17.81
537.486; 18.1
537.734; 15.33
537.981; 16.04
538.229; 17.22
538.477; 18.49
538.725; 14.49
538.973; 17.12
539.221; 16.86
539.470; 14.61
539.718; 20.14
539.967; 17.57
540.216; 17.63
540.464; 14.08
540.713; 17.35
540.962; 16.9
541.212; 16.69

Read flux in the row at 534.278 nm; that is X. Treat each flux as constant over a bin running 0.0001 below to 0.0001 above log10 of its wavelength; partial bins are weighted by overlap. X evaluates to 12.03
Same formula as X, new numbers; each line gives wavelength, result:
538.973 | 17.12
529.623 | 23.39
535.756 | 19.45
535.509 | 19.15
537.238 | 17.81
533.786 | 18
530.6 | 19.64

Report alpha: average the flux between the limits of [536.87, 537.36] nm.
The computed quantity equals 16.9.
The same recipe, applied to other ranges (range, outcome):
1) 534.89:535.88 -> 19.8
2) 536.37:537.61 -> 16.5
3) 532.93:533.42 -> 18.4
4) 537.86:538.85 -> 16.6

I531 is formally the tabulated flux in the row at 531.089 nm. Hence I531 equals 19.08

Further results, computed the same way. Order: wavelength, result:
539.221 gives 16.86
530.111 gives 16.39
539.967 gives 17.57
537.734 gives 15.33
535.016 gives 20.51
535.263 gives 20.06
